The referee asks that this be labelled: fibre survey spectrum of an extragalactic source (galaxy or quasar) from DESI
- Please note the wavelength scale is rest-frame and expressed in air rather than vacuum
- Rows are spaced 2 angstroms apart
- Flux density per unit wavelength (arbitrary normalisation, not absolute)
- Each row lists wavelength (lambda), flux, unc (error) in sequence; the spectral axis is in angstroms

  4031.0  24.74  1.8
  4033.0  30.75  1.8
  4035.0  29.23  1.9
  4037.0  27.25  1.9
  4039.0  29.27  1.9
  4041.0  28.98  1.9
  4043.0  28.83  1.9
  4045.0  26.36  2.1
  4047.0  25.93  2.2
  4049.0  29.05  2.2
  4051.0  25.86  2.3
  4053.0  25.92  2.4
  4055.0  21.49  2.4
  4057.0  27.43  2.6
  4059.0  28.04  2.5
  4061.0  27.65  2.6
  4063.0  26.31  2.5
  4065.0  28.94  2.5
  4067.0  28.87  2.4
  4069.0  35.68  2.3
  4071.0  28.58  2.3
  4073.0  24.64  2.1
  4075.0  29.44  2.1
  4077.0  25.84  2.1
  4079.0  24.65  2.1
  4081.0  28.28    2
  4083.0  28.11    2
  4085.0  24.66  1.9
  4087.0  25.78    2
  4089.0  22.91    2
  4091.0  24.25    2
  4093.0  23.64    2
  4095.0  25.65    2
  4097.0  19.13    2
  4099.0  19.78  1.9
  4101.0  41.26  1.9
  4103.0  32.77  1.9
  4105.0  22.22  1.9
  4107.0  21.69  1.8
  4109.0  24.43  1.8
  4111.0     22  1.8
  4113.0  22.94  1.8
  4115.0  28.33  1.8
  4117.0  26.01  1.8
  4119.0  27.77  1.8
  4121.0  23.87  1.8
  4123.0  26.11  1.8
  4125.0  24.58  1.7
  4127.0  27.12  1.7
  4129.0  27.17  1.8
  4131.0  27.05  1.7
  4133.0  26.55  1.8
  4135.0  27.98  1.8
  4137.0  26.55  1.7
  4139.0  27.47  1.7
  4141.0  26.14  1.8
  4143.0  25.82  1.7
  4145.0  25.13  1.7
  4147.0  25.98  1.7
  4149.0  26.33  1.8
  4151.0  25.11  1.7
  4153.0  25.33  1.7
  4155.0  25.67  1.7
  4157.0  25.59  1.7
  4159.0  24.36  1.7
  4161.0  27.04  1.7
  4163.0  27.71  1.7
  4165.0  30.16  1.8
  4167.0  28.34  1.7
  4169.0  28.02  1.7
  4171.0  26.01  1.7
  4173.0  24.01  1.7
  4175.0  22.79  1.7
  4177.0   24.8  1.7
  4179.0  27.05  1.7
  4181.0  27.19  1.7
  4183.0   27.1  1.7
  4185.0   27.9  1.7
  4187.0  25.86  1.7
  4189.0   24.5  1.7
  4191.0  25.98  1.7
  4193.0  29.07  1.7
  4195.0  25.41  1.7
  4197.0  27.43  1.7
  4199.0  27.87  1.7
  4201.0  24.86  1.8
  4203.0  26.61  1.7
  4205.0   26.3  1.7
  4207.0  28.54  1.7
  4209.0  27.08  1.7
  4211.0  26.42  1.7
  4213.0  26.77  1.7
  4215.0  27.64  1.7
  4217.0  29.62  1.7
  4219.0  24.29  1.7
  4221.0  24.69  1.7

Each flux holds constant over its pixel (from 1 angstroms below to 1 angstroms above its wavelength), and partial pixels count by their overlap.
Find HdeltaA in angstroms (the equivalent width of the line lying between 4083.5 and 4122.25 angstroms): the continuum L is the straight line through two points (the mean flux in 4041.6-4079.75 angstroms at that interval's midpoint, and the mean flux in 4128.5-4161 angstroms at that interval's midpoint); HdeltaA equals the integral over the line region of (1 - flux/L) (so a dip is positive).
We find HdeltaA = 2.2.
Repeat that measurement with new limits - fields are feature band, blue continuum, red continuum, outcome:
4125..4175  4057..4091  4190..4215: 1.20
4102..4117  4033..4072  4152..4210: 1.28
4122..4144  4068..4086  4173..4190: 0.09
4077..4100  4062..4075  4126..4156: 3.16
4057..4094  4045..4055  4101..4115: -1.45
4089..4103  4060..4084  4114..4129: 0.65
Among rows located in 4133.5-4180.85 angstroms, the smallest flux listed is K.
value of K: 22.79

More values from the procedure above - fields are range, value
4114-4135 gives 23.87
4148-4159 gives 24.36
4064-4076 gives 24.64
